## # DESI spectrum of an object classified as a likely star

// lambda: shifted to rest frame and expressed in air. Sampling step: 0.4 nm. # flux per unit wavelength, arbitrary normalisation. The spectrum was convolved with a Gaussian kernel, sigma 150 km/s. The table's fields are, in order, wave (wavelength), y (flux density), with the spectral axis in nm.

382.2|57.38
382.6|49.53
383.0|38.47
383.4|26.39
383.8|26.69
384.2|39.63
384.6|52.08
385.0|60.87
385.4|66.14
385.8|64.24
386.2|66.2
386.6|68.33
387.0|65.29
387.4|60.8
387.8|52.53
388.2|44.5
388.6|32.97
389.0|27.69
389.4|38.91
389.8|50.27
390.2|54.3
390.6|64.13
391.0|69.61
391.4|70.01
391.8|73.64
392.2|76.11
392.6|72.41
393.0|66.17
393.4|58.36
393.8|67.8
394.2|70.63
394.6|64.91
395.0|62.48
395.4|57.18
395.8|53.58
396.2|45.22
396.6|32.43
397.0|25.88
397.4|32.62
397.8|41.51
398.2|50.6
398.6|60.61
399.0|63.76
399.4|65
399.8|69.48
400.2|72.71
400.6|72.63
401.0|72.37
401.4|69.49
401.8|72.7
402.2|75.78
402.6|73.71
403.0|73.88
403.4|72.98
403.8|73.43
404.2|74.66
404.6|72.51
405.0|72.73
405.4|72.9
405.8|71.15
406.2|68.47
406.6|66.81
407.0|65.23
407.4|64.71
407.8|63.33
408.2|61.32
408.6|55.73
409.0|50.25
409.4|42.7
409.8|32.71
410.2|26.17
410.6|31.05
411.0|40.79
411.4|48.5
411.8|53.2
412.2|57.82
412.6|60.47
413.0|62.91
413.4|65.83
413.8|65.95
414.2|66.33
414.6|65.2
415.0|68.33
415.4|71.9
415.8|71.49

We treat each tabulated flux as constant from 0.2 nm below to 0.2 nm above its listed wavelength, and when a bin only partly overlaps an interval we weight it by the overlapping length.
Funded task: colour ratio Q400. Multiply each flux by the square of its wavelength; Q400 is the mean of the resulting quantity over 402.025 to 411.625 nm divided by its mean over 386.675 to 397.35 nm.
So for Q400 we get 1.2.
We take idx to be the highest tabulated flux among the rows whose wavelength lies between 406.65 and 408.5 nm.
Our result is 65.23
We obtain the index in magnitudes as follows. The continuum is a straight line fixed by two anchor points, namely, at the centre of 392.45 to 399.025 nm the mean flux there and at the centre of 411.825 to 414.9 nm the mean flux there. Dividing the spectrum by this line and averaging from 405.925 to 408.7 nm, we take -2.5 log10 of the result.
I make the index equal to -0.073 mag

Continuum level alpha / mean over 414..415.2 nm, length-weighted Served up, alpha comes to 66.6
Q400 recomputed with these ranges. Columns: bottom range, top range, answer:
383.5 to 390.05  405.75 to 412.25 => 1.15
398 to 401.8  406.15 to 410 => 0.88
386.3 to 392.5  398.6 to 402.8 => 1.30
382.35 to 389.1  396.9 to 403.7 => 1.37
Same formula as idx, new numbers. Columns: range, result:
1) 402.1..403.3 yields 75.78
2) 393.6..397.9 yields 70.63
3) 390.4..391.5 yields 70.01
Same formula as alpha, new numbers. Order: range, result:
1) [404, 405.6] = 73.2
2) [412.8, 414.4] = 65.3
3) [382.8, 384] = 30.5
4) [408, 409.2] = 55.8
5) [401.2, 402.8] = 72.9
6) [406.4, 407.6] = 65.6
